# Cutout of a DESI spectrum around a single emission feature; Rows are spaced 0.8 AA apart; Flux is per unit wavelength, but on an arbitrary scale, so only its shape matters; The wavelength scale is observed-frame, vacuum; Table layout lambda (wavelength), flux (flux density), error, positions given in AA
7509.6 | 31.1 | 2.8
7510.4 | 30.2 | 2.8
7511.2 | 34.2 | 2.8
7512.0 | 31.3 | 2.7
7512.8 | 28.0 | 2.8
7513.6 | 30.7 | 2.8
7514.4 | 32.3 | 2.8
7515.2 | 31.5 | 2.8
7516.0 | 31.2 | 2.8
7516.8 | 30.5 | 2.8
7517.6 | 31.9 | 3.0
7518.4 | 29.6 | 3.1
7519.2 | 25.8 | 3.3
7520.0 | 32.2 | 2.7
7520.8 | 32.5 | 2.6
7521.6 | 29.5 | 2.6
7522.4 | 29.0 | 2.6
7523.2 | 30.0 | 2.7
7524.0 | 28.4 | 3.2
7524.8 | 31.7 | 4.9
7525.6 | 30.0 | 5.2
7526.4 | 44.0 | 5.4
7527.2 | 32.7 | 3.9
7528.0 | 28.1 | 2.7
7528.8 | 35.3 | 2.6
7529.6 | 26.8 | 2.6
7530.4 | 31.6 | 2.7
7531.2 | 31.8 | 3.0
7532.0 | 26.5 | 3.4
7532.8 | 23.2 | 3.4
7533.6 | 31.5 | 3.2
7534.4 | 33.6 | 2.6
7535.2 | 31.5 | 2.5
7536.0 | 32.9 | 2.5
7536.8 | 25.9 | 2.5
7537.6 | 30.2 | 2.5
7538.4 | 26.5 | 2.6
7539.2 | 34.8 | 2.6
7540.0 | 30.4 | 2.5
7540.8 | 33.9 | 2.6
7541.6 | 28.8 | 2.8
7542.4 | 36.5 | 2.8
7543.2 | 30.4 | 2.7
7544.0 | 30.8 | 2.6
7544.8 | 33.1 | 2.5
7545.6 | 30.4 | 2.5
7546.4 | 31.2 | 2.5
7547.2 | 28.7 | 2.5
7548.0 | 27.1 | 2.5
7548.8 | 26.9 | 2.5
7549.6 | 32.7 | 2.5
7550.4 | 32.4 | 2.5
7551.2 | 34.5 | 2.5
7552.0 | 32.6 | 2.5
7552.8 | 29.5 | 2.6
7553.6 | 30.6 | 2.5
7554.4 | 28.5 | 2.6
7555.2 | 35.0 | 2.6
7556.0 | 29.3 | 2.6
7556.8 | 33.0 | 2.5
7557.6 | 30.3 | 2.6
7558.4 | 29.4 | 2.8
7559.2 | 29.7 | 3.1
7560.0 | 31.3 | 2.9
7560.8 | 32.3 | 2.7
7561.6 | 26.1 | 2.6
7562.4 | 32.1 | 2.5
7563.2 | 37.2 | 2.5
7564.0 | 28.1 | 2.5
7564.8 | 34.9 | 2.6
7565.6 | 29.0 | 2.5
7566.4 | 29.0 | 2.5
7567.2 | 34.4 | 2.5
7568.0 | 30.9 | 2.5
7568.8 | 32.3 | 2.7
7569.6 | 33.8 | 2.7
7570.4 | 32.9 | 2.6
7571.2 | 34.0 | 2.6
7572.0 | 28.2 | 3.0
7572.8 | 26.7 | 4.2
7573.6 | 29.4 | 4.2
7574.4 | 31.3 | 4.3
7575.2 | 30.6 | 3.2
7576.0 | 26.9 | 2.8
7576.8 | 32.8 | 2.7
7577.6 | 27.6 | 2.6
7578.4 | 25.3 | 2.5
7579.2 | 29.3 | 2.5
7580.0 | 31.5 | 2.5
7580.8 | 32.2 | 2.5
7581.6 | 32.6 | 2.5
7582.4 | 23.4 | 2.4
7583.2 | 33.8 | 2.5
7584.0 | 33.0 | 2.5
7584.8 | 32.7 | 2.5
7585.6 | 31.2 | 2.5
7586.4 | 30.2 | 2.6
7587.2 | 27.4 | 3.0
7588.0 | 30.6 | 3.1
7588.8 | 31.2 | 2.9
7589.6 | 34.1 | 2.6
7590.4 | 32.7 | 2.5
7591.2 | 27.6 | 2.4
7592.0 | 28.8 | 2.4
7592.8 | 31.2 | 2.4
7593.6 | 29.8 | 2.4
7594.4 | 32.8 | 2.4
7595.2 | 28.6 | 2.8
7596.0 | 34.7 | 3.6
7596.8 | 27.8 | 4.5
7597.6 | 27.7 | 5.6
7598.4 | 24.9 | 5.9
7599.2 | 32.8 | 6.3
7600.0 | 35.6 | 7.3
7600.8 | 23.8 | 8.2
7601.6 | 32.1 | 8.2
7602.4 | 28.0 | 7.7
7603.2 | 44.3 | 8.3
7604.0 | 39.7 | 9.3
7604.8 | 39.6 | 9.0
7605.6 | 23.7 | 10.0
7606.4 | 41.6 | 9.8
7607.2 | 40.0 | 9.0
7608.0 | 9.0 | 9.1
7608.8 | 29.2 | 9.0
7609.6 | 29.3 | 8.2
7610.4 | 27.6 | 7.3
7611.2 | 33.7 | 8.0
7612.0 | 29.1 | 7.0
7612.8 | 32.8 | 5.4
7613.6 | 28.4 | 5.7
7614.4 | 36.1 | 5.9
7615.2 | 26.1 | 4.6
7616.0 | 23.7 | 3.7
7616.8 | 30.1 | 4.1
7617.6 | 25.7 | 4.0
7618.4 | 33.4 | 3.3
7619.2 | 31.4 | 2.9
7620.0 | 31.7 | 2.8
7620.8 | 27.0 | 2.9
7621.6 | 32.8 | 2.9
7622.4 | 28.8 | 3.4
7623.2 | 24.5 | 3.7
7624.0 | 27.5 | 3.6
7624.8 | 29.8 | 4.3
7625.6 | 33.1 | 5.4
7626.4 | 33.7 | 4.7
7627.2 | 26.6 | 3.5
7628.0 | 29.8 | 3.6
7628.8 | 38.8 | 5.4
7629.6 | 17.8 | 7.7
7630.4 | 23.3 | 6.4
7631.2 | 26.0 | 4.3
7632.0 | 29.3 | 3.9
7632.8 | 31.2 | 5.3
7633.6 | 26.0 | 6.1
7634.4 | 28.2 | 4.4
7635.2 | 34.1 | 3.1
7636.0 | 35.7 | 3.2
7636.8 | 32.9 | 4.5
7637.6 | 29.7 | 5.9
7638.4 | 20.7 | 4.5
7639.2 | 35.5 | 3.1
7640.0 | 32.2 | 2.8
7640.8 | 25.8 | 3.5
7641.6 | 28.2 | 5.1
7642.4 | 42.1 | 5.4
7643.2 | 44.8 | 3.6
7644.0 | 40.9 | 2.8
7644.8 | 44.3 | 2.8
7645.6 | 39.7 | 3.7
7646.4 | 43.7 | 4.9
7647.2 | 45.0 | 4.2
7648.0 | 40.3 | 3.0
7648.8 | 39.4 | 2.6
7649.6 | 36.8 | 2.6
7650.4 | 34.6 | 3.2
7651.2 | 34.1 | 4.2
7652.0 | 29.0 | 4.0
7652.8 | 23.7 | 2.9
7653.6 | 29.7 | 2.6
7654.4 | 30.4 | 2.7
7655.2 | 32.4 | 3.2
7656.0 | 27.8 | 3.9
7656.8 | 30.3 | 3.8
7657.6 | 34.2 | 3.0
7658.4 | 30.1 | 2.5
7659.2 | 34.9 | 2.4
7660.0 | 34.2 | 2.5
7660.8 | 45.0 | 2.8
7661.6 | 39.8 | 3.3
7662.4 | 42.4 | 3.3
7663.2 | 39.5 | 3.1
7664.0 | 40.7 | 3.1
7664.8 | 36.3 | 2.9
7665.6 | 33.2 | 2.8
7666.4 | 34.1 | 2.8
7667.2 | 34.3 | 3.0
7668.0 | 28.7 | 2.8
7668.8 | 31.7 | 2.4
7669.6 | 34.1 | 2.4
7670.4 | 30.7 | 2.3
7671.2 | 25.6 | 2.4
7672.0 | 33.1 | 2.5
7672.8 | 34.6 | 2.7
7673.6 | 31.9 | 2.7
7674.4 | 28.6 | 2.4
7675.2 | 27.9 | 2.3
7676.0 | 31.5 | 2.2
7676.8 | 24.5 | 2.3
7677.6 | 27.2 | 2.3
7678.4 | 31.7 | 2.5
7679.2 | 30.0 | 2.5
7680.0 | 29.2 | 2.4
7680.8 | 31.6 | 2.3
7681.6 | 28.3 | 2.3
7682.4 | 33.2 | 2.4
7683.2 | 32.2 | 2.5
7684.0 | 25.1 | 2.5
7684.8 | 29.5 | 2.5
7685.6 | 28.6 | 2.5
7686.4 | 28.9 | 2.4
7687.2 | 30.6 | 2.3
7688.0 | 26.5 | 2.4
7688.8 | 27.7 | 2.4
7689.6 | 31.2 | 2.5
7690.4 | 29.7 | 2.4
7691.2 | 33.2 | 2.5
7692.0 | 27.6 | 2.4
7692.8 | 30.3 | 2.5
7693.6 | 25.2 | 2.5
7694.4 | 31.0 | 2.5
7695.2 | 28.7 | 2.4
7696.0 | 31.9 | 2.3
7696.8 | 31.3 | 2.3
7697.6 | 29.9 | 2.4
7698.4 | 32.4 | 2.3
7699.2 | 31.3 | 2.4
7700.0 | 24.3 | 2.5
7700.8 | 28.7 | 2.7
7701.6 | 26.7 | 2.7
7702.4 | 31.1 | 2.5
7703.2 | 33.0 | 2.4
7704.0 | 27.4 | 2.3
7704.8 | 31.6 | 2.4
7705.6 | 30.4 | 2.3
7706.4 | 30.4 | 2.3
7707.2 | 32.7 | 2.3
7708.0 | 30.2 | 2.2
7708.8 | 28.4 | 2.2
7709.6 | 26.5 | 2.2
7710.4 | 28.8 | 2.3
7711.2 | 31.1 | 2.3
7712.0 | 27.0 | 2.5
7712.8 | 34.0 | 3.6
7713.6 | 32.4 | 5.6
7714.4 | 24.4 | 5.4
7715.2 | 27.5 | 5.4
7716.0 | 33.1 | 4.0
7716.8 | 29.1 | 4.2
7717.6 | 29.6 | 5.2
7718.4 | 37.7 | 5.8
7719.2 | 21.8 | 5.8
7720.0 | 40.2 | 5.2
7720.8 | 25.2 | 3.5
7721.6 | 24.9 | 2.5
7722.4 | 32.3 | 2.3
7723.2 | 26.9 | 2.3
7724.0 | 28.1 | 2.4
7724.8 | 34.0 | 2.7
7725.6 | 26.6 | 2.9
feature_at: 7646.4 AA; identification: [S II]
